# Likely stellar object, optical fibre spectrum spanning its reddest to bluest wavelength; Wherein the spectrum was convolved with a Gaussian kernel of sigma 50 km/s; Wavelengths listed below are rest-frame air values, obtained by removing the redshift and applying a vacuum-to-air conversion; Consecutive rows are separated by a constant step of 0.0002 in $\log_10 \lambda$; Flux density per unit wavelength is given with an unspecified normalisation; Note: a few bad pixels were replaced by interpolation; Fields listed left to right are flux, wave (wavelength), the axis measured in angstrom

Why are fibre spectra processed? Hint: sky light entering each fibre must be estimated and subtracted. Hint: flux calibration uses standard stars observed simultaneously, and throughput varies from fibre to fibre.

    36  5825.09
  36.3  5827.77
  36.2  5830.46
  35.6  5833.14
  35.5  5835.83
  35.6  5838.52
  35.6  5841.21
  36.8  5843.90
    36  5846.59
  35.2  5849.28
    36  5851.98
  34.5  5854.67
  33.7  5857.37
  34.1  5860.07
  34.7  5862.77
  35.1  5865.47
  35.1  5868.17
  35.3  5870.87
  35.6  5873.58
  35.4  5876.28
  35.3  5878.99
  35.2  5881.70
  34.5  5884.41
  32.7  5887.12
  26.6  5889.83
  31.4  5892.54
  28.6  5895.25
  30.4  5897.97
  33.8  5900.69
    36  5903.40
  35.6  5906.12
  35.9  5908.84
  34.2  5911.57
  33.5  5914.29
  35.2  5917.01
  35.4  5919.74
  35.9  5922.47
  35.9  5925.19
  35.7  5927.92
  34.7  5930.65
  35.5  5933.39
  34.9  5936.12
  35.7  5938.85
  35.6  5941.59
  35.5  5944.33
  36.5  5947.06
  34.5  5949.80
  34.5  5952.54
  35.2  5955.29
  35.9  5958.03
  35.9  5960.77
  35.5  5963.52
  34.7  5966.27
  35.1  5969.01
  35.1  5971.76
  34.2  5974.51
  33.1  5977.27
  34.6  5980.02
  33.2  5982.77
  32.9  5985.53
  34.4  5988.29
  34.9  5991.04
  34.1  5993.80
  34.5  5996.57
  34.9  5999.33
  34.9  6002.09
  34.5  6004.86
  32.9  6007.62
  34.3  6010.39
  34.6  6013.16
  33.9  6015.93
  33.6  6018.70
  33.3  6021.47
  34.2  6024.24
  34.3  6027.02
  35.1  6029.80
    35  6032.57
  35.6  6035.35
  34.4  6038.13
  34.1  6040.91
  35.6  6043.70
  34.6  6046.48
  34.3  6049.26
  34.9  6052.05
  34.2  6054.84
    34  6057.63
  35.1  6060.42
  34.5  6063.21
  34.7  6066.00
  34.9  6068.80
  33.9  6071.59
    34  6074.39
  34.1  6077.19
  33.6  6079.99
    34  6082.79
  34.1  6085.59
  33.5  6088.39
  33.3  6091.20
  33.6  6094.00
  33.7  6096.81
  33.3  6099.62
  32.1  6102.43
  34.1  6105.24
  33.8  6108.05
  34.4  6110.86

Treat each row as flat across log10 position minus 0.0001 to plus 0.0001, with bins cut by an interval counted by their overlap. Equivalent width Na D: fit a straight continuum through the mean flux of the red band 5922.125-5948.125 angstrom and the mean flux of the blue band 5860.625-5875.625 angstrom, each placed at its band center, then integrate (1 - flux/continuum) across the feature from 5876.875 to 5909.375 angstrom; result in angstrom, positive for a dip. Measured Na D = 2.1 angstrom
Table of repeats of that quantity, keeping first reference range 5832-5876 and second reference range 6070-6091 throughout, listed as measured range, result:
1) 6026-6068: -0.78 angstrom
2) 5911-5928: -0.12 angstrom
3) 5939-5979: -0.56 angstrom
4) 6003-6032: 0.12 angstrom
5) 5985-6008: 0.04 angstrom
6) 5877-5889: 0.33 angstrom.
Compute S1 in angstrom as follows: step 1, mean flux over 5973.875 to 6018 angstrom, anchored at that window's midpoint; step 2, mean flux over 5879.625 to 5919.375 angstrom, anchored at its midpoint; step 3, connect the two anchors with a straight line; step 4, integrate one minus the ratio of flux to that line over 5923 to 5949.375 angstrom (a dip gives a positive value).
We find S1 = -1.6 angstrom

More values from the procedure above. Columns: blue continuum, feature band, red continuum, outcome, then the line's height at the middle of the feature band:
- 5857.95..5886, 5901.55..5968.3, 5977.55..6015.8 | -1.5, 34.6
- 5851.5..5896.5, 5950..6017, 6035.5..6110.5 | -1.1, 33.9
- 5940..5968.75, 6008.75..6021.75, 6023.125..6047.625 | 0.4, 34.9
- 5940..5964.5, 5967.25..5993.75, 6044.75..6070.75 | 0.8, 35.2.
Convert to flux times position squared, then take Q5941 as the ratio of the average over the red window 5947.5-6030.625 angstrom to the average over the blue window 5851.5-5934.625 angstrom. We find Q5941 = 1.04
